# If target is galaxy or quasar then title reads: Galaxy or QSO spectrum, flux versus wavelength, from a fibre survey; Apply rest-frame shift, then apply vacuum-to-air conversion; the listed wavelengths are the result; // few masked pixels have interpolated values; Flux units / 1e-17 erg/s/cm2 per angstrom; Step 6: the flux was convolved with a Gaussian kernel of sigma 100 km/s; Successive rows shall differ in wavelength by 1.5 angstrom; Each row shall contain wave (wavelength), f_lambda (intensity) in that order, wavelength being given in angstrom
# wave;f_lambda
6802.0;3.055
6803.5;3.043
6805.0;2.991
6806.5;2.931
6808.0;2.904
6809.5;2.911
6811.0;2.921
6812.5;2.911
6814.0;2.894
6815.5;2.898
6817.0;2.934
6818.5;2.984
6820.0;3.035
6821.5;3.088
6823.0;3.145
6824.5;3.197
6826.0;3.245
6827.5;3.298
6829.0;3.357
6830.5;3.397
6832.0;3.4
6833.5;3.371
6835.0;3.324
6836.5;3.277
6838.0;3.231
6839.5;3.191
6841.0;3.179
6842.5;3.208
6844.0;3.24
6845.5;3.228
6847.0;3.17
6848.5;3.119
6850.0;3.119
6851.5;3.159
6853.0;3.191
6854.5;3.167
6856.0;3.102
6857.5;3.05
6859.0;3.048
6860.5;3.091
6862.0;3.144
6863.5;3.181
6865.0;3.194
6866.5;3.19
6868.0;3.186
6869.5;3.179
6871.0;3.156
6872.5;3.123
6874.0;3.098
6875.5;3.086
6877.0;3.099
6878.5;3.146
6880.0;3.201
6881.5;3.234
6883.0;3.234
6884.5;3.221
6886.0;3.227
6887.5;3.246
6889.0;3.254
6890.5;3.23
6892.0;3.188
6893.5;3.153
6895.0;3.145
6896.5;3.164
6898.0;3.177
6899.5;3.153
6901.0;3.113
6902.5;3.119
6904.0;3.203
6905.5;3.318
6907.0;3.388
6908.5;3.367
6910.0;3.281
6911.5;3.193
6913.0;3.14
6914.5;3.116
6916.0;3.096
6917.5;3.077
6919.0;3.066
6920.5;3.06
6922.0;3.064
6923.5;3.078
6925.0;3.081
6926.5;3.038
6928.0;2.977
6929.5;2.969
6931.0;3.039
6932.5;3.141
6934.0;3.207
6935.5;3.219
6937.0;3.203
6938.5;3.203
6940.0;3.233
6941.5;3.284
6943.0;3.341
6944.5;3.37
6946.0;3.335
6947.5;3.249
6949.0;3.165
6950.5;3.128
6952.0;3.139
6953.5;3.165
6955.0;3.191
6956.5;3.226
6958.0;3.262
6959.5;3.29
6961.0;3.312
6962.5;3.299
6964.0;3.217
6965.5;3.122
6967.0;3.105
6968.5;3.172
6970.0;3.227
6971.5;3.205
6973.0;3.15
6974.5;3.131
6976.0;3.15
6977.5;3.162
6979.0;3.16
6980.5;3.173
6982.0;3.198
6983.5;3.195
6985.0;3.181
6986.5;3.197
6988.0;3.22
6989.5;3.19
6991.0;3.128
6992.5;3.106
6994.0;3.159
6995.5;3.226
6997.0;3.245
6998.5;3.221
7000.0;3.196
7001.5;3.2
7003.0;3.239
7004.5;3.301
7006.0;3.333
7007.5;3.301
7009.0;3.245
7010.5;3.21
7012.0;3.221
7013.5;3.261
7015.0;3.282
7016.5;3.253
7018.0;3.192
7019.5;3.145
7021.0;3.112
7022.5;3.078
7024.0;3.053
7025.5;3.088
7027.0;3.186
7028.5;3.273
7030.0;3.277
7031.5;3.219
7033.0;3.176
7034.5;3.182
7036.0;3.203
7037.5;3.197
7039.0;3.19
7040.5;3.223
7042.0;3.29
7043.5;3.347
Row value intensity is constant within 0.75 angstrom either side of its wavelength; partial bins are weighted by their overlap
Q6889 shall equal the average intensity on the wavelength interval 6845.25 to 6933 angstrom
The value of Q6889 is 3.15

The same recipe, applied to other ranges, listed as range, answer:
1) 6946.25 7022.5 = 3.2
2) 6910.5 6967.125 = 3.17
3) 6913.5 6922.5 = 3.08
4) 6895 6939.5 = 3.15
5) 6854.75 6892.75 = 3.16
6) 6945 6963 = 3.23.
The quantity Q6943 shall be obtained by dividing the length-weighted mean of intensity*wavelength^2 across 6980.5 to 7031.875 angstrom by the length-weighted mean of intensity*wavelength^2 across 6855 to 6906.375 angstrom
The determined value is 1.05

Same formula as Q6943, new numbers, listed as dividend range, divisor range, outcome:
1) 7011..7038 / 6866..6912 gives 1.04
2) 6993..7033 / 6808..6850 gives 1.08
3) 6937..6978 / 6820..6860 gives 1.04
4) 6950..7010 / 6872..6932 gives 1.04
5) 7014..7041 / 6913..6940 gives 1.06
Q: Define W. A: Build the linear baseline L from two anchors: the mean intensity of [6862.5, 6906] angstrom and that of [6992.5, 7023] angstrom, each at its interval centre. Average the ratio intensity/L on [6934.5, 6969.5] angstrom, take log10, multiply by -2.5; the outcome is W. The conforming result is -0.01 mag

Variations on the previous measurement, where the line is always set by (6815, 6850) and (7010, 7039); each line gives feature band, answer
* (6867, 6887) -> 0.01 mag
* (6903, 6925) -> 0.01 mag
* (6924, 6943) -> 0.02 mag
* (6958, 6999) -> 0.00 mag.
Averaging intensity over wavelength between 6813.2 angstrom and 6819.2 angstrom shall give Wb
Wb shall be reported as 2.93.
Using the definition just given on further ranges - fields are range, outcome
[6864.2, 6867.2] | 3.19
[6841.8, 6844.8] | 3.22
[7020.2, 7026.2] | 3.08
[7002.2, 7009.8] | 3.28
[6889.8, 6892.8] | 3.21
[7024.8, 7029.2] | 3.18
